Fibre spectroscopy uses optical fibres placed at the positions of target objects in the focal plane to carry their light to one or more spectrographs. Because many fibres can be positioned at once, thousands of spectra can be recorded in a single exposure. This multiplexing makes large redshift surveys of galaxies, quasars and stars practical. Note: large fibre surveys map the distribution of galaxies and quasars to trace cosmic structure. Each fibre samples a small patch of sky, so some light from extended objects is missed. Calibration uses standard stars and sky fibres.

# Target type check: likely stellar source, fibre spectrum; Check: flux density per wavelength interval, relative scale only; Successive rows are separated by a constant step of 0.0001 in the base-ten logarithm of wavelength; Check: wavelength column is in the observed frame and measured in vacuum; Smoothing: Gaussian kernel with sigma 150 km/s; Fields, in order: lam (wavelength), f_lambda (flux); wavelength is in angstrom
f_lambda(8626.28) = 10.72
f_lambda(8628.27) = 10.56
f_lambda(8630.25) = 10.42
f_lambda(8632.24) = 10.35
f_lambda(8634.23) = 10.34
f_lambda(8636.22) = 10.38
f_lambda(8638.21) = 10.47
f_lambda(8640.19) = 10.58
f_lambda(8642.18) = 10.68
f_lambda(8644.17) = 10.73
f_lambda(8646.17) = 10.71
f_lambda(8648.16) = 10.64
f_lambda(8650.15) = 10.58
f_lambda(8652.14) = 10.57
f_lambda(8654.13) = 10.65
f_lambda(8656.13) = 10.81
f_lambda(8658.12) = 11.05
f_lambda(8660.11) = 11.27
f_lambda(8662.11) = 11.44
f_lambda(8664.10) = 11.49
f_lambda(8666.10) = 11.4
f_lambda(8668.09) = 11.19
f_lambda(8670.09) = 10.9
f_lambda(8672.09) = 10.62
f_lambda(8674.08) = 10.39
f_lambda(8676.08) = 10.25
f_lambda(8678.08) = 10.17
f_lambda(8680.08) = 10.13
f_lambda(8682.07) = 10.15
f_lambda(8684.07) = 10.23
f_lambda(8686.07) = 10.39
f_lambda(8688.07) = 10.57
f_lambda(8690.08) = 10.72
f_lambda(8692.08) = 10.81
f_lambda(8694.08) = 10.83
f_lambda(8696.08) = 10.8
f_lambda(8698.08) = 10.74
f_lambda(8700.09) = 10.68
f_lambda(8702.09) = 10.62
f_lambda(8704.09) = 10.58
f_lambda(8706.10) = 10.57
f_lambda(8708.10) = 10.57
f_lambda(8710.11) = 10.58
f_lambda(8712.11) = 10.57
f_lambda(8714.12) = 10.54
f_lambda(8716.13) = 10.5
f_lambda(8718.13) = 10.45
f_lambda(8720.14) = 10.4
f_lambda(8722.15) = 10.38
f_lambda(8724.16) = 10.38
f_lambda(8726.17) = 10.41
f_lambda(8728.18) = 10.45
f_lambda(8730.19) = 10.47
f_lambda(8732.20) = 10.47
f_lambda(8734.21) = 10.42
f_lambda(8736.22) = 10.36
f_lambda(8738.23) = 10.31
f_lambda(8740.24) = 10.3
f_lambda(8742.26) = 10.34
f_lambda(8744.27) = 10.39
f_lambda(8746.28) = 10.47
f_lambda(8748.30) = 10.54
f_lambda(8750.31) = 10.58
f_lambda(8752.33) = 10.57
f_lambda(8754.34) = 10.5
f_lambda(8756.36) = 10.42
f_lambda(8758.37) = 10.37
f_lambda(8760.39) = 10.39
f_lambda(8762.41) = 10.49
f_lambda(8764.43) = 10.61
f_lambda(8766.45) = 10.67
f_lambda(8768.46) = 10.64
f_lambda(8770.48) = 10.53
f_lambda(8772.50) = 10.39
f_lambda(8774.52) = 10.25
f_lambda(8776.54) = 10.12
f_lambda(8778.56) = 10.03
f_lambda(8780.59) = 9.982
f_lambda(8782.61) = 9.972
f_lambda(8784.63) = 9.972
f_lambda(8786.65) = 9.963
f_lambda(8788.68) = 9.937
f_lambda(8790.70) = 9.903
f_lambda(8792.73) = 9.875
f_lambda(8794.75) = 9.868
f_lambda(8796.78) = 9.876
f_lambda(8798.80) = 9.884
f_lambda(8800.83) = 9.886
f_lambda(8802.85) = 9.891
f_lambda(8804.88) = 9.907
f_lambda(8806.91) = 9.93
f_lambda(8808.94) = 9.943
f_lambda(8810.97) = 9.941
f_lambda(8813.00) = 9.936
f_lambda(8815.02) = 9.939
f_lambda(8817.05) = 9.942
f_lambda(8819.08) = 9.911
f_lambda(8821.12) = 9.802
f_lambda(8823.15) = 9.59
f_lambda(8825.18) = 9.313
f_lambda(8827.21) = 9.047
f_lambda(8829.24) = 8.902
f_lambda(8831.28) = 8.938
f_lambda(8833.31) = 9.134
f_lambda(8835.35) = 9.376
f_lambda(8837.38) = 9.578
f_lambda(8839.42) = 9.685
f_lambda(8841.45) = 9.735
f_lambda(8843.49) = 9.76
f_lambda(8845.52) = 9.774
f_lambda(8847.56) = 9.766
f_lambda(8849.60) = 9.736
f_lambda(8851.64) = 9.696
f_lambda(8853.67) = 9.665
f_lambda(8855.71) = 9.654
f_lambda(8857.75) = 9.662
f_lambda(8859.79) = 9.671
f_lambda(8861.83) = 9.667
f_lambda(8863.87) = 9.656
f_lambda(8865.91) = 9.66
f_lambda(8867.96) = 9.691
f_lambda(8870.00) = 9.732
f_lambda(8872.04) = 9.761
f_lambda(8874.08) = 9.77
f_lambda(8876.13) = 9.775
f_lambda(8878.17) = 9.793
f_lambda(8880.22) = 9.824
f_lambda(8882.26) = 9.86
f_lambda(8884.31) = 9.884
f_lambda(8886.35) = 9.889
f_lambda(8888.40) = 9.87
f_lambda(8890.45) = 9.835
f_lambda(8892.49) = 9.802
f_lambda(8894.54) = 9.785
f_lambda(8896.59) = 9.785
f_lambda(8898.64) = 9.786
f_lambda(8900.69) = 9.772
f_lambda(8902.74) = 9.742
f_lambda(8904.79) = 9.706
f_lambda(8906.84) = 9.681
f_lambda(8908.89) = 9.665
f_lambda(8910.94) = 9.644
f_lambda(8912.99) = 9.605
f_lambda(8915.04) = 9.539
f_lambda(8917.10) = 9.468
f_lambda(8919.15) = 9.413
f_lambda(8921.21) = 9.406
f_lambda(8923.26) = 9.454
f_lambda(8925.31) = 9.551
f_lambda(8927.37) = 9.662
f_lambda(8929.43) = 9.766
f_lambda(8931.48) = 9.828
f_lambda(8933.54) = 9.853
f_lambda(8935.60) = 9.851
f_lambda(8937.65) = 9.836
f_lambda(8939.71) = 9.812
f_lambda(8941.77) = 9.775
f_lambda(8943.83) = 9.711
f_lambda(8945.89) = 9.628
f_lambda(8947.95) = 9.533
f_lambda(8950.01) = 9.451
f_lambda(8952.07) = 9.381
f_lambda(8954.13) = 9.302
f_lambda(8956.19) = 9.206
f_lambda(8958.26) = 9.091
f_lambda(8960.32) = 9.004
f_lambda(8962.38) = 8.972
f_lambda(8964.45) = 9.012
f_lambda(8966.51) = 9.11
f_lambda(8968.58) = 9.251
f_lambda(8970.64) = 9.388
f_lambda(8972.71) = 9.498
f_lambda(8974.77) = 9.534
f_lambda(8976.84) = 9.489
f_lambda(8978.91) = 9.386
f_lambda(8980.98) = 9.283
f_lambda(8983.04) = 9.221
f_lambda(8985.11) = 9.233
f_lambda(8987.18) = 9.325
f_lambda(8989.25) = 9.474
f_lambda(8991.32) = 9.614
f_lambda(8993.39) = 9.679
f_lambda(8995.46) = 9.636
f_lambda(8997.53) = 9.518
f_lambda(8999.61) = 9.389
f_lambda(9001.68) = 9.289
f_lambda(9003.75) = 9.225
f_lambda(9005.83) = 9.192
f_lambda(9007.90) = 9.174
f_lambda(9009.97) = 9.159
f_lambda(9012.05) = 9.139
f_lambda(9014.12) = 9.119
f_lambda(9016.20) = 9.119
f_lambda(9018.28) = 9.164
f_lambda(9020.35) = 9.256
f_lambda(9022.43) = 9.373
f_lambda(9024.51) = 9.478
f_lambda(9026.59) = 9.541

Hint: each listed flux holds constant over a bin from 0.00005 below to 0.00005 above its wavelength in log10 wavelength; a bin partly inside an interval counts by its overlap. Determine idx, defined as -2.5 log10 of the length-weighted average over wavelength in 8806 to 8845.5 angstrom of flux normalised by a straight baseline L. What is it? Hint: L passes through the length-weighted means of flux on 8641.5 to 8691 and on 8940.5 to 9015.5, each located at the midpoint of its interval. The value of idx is 0.045 mag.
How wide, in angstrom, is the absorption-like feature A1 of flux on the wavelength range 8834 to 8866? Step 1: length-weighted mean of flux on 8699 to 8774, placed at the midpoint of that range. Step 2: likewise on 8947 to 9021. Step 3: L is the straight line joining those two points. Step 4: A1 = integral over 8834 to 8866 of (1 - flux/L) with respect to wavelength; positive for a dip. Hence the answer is 0.9 angstrom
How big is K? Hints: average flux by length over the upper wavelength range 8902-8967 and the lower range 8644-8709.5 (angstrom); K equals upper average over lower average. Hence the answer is 0.9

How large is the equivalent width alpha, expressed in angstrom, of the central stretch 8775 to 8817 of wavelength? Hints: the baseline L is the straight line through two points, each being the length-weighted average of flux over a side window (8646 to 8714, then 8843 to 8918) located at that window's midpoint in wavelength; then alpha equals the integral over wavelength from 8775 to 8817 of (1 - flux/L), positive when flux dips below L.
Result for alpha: 0.81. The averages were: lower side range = 10.7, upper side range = 9.73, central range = 9.94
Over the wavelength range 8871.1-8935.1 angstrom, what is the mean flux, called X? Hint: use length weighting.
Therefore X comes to 9.72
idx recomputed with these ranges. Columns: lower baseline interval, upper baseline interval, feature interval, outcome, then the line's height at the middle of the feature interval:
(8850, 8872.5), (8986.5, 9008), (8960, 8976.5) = 0.03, 9.48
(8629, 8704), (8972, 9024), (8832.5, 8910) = 0.01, 9.85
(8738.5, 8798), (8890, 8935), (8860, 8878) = 0.02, 9.85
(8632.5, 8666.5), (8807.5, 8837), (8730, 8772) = -0.04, 10.1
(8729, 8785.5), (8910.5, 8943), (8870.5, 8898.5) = 0.00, 9.84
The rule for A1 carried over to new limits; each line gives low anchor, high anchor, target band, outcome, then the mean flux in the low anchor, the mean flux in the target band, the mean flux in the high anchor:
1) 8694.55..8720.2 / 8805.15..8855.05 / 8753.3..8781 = -0.73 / 10.6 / 10.4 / 9.63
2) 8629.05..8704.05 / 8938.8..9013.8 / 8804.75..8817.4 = 0.15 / 10.7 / 9.94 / 9.36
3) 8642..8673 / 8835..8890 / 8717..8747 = 0.26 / 10.9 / 10.4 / 9.73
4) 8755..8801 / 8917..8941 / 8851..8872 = 0.46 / 10.2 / 9.68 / 9.67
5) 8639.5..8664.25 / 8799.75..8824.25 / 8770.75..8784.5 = -0.07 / 10.8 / 10.1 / 9.88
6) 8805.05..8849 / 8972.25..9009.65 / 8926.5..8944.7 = -0.61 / 9.62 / 9.79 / 9.39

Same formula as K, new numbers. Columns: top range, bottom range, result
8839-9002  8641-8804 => 0.92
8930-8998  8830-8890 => 0.98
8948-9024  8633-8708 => 0.87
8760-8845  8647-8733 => 0.93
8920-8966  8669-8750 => 0.91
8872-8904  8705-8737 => 0.94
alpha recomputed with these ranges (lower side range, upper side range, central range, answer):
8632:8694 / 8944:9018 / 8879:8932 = -0.3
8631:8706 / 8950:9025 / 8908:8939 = -0.2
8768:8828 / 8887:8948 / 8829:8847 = 0.7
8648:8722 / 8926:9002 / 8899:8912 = 0.0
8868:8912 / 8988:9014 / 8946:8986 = 0.9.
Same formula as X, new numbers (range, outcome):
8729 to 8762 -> 10.4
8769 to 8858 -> 9.79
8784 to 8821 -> 9.91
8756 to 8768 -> 10.5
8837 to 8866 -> 9.7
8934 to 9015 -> 9.39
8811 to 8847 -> 9.57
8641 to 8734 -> 10.6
